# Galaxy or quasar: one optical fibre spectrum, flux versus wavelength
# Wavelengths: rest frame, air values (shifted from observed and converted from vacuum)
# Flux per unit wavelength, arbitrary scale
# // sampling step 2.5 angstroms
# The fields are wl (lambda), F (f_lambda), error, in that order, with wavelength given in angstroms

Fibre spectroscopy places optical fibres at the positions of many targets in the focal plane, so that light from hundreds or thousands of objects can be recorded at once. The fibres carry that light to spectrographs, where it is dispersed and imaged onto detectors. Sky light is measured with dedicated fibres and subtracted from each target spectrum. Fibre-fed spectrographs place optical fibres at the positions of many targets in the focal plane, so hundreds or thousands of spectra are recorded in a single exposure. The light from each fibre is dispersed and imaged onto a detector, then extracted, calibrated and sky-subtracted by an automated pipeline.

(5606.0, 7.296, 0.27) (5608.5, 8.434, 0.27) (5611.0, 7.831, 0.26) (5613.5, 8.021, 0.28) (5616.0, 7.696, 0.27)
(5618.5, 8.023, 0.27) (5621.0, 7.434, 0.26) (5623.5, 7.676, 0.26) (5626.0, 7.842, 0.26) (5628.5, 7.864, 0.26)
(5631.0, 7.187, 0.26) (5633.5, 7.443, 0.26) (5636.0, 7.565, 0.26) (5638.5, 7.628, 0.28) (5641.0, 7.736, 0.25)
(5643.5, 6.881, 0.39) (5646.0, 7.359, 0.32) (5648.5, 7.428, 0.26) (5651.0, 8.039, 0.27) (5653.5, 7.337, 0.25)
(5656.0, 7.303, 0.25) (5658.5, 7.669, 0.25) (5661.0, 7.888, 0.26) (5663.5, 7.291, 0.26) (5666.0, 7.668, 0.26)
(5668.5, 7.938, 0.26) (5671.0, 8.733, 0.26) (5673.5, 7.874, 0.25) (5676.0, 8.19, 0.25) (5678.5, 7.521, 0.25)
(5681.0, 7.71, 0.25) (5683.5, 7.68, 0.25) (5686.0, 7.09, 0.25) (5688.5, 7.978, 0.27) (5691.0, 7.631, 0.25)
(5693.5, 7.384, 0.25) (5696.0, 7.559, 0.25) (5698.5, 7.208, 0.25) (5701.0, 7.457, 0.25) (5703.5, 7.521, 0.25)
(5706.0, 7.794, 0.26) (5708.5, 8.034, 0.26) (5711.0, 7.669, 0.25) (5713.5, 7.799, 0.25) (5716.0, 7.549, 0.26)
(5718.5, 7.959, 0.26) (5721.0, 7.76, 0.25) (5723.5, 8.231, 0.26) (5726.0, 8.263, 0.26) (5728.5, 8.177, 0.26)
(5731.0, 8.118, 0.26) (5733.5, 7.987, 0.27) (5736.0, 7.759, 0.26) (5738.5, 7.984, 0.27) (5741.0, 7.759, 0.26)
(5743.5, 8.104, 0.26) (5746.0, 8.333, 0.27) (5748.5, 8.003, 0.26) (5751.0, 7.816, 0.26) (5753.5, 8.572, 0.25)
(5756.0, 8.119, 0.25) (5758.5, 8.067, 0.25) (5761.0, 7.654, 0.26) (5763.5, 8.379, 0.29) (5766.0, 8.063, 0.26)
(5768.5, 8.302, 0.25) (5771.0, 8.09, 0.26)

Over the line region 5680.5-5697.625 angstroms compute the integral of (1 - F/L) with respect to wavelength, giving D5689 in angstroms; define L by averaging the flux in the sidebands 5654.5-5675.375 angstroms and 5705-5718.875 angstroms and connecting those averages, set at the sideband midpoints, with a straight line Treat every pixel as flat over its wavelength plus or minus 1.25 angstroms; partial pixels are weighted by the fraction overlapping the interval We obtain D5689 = 0.5 angstroms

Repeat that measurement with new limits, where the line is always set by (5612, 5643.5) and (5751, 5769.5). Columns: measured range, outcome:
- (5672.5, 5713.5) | 1.3 angstroms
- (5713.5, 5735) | 0.0 angstroms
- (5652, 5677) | 0.0 angstroms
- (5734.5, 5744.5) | 0.2 angstroms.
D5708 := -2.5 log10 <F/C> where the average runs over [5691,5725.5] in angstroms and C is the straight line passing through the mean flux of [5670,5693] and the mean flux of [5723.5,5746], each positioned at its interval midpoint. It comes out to 0.03 mag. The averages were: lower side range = 7.8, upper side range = 8.05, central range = 7.7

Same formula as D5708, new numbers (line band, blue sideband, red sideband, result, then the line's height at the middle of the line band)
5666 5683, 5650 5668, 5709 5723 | -0.04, 7.66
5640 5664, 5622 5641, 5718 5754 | 0.03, 7.69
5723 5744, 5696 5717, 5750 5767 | -0.02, 7.87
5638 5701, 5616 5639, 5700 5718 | 0.01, 7.67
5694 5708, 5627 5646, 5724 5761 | 0.04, 7.83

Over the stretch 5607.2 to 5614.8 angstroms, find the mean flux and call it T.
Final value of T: 8.09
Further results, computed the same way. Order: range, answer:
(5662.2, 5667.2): 7.48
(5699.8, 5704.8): 7.49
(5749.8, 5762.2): 8.05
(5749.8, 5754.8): 8.2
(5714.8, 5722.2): 7.76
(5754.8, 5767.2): 8.06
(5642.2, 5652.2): 7.43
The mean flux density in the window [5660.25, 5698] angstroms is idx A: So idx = 7.73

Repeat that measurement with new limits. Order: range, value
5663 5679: 7.93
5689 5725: 7.69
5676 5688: 7.6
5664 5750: 7.83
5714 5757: 8.02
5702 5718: 7.73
